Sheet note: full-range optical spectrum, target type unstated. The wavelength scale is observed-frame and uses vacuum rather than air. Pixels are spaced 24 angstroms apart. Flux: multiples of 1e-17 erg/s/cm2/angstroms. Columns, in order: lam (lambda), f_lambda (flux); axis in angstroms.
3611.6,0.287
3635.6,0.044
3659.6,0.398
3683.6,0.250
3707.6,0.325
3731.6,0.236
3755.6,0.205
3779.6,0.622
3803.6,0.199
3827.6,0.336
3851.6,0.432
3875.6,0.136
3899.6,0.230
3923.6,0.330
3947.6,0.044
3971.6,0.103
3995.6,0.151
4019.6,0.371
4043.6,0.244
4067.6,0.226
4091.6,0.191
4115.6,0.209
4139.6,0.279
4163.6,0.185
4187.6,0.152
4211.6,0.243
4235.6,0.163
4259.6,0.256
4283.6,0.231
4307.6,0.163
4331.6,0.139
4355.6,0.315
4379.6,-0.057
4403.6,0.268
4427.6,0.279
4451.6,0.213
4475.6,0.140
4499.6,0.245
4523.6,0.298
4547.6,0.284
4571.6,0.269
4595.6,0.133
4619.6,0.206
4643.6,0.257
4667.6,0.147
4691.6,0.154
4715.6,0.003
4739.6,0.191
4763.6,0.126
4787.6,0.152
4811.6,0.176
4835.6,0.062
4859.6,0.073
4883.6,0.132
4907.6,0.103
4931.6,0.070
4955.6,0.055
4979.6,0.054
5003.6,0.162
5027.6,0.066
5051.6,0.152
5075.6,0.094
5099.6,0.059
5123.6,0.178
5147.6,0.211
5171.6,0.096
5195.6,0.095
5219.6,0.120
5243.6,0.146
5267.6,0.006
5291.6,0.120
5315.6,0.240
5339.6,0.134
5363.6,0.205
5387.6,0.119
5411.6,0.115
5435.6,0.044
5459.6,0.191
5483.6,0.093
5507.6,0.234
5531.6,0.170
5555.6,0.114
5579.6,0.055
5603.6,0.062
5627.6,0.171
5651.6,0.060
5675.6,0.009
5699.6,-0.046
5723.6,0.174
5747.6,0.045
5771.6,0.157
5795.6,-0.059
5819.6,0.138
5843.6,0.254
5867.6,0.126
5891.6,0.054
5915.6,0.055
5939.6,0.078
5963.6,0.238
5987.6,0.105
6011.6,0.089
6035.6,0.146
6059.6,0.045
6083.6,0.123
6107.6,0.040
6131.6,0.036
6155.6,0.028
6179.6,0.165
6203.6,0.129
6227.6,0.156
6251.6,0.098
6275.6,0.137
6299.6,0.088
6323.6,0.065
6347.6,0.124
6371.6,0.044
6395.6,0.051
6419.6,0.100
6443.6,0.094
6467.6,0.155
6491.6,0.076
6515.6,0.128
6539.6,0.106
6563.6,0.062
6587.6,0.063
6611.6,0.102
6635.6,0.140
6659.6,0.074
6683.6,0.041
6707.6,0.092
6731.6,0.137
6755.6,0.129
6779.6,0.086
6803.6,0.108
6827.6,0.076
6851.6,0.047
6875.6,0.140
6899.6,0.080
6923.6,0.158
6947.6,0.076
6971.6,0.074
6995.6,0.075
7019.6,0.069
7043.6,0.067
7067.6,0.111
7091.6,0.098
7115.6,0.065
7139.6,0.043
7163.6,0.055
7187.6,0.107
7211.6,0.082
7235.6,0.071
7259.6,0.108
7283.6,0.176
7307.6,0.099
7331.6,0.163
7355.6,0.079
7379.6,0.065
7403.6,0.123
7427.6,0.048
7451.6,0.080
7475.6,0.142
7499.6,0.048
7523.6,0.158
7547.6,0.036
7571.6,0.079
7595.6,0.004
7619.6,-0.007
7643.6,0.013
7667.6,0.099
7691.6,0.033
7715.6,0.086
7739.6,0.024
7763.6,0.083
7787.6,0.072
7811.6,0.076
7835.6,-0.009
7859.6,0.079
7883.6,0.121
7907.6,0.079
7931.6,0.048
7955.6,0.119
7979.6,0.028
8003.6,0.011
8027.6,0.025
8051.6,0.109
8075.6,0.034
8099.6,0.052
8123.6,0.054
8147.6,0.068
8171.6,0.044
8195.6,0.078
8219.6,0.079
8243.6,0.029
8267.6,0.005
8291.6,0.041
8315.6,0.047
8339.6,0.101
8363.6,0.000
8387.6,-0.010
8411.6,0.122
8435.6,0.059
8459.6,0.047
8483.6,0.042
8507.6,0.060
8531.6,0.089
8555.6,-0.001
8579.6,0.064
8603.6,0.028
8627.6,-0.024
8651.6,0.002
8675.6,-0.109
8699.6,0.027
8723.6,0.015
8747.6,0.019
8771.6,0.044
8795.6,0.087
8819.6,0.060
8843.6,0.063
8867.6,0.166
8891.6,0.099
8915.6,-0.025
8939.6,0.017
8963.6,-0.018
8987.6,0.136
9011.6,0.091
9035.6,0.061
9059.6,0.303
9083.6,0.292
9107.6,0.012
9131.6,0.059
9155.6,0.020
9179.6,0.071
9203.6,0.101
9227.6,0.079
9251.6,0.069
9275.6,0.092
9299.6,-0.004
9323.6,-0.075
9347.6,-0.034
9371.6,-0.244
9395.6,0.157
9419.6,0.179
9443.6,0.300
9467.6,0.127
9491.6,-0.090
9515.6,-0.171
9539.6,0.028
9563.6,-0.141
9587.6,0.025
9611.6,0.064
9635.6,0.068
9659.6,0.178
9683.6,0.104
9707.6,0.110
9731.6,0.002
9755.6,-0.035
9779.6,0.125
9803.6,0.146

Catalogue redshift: 1.43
